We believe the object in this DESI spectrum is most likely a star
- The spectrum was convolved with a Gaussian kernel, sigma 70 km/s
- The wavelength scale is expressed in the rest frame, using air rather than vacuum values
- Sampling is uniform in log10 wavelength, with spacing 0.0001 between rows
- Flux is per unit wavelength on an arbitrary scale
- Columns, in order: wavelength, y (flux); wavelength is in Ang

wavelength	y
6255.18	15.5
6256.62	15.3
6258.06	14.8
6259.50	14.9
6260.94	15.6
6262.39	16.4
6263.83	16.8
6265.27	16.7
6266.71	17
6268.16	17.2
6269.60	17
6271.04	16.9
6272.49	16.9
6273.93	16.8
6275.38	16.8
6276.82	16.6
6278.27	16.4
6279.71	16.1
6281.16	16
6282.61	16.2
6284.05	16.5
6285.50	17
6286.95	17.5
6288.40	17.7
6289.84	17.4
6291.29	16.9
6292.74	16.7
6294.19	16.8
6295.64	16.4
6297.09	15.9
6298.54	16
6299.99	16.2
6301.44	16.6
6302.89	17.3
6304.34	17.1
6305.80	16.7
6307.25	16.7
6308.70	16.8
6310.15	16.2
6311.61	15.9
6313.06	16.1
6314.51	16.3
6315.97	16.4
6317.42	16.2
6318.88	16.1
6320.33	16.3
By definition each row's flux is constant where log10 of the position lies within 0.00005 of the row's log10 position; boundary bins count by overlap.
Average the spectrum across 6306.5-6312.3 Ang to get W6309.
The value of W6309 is 16.4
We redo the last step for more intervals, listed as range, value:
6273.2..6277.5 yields 16.8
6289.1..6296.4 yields 16.8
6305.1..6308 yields 16.7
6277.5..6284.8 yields 16.2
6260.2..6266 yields 16.4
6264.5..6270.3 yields 17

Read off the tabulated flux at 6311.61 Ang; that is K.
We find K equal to 15.9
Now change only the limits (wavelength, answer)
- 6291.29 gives 16.9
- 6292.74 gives 16.7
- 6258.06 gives 14.8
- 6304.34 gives 17.1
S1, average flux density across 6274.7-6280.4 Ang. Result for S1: 16.5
